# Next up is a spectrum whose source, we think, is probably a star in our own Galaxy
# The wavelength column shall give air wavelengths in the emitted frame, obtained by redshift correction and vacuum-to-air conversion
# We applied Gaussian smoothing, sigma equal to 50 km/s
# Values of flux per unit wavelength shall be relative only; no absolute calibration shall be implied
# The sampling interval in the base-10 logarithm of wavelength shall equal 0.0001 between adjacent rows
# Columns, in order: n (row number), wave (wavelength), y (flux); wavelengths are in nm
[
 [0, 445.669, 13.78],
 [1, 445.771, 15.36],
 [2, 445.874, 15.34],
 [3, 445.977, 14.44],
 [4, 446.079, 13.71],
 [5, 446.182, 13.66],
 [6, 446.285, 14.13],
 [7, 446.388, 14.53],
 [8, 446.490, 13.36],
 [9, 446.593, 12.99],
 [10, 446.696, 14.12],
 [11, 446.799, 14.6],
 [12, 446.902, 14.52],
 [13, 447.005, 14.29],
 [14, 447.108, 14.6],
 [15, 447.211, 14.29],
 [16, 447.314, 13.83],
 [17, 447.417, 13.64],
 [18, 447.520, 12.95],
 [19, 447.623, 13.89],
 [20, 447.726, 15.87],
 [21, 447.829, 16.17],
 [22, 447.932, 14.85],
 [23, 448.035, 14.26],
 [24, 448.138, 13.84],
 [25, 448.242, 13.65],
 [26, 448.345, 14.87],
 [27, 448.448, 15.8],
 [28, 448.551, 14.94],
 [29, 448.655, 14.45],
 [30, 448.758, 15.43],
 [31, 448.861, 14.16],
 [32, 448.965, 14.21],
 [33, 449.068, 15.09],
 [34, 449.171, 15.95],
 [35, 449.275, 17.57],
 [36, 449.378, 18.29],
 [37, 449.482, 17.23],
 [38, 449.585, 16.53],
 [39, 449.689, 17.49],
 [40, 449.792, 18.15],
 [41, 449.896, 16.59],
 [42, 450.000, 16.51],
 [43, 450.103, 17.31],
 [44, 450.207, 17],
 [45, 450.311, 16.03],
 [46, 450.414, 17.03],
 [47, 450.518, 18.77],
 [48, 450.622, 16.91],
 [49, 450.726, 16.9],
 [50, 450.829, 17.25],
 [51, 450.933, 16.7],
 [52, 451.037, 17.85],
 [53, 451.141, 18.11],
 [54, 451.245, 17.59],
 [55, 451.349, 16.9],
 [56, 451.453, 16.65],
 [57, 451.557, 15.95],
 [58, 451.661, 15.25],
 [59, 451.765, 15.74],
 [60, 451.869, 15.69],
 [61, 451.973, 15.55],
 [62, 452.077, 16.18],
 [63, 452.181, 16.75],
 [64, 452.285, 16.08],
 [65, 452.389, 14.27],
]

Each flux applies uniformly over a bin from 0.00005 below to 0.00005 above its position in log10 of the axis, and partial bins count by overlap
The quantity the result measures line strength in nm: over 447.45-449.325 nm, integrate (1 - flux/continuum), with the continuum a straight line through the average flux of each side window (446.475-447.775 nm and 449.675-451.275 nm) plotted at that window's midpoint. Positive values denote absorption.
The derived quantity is 0.05 nm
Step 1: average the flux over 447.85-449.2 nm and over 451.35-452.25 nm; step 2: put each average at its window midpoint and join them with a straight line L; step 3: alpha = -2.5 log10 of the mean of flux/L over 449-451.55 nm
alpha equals -0.11 mag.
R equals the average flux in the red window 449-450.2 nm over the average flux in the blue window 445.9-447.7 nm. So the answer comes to 1.2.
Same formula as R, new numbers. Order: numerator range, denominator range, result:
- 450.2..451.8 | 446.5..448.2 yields 1.19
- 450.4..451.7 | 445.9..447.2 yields 1.21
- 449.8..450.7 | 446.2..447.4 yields 1.21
